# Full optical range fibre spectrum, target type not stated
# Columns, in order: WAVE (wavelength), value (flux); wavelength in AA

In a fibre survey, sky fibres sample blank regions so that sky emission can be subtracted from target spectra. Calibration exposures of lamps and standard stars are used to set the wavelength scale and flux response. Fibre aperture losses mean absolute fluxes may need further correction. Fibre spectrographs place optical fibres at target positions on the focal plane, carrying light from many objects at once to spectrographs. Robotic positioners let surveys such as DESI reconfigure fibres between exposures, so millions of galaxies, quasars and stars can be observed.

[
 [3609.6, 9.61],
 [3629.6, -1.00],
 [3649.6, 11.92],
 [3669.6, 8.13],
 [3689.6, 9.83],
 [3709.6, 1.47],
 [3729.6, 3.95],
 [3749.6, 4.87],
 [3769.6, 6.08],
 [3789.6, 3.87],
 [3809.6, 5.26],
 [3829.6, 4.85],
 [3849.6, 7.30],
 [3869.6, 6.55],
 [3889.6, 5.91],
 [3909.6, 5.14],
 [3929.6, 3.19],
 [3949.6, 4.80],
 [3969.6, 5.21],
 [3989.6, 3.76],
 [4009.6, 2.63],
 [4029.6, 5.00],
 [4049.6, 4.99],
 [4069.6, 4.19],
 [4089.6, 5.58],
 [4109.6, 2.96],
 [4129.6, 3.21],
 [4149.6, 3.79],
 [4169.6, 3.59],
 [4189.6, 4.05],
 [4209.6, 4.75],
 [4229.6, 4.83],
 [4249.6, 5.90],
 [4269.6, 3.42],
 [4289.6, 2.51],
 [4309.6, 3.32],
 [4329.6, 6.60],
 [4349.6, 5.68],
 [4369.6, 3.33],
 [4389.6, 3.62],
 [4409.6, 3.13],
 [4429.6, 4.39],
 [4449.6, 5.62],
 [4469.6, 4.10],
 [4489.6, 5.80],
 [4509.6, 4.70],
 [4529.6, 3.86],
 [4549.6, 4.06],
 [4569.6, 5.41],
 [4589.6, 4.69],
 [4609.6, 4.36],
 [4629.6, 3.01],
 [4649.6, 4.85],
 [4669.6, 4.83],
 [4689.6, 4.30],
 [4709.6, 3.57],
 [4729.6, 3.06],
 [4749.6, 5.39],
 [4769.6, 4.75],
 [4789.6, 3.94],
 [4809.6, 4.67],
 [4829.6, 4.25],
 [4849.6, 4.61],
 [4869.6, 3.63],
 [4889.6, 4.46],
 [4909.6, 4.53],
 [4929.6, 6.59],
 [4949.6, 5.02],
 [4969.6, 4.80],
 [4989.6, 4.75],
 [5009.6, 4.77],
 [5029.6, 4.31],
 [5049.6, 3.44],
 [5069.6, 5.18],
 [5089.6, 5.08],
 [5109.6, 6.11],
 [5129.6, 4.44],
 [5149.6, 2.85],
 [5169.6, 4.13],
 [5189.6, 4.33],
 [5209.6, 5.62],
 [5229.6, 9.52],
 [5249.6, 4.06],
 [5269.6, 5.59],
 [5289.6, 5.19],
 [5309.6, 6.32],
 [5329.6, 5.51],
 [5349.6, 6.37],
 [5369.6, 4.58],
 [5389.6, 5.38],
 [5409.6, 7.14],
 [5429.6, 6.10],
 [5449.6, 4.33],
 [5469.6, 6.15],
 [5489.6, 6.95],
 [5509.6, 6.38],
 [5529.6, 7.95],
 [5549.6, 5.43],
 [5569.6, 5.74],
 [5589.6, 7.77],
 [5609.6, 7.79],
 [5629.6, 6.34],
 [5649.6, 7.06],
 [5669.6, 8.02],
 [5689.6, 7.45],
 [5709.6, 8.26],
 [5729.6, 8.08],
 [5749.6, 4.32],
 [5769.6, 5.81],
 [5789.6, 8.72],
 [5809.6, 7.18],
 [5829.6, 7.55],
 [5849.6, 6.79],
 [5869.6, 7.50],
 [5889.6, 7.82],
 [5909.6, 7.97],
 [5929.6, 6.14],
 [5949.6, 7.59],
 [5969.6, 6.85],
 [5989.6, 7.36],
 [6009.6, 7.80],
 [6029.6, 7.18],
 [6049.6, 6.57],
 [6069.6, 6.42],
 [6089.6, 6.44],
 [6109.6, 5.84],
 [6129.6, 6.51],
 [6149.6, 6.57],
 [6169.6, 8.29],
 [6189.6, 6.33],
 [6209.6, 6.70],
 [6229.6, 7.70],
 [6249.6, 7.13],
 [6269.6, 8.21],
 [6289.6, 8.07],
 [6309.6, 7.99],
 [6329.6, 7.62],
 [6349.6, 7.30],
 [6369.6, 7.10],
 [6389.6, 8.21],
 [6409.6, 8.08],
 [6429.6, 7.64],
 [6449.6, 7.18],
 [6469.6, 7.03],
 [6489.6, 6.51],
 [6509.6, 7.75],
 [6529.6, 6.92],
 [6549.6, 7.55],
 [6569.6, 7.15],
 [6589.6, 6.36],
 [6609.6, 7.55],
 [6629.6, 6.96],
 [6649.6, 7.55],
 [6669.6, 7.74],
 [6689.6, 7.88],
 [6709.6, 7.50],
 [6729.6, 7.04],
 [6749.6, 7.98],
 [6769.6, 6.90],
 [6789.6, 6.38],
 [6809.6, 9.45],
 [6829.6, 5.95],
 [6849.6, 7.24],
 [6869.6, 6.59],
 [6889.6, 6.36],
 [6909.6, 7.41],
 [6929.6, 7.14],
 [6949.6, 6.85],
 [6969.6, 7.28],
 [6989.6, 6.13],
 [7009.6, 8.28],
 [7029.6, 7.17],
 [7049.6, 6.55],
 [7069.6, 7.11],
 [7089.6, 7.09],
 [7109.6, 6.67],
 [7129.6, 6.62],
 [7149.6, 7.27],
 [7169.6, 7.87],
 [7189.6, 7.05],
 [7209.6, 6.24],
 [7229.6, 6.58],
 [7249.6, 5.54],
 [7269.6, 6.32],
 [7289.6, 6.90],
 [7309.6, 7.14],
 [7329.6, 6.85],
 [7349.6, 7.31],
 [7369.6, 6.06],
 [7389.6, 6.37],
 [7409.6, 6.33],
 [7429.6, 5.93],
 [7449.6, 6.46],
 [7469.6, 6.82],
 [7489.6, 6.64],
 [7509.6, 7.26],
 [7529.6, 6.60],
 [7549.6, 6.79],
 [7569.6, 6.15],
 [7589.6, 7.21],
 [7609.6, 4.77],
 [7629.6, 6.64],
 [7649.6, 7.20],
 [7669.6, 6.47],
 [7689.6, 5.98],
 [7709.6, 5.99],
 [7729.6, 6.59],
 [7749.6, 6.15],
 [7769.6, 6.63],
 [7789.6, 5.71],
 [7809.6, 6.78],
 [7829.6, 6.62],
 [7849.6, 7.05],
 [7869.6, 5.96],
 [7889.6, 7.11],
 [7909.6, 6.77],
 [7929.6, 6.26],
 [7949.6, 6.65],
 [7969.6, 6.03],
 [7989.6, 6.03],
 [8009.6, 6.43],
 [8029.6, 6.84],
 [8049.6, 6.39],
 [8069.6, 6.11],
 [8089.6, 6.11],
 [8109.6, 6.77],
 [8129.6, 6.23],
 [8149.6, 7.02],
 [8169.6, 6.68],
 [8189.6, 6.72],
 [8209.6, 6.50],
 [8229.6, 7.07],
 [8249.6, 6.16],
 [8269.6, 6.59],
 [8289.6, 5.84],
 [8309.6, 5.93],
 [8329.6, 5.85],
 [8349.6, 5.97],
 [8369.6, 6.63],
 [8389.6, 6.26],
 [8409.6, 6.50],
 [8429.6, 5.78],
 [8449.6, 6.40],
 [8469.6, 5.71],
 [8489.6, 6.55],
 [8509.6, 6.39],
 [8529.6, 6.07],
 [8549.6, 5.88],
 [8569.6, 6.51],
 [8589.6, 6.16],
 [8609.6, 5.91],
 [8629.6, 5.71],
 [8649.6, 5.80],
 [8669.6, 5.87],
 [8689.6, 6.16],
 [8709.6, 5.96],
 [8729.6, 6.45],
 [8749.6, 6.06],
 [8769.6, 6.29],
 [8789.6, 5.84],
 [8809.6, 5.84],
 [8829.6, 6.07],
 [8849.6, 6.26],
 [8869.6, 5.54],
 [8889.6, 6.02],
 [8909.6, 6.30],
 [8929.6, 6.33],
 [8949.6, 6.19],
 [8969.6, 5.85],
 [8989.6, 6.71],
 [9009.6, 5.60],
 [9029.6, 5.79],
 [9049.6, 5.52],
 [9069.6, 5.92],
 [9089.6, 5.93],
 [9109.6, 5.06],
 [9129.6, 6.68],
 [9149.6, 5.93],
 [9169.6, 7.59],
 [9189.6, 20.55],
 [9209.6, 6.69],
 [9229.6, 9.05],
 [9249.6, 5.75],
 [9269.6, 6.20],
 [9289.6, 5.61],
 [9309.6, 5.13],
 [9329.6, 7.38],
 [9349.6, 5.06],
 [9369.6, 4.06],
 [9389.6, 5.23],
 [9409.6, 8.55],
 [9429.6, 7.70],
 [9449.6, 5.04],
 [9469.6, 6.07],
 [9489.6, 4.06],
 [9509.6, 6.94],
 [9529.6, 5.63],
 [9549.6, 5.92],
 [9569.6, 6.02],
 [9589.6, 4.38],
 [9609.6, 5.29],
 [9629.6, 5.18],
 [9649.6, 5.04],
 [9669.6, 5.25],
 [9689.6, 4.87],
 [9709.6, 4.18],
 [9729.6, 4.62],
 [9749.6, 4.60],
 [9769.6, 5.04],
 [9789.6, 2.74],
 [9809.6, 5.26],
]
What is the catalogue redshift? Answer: 0.40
